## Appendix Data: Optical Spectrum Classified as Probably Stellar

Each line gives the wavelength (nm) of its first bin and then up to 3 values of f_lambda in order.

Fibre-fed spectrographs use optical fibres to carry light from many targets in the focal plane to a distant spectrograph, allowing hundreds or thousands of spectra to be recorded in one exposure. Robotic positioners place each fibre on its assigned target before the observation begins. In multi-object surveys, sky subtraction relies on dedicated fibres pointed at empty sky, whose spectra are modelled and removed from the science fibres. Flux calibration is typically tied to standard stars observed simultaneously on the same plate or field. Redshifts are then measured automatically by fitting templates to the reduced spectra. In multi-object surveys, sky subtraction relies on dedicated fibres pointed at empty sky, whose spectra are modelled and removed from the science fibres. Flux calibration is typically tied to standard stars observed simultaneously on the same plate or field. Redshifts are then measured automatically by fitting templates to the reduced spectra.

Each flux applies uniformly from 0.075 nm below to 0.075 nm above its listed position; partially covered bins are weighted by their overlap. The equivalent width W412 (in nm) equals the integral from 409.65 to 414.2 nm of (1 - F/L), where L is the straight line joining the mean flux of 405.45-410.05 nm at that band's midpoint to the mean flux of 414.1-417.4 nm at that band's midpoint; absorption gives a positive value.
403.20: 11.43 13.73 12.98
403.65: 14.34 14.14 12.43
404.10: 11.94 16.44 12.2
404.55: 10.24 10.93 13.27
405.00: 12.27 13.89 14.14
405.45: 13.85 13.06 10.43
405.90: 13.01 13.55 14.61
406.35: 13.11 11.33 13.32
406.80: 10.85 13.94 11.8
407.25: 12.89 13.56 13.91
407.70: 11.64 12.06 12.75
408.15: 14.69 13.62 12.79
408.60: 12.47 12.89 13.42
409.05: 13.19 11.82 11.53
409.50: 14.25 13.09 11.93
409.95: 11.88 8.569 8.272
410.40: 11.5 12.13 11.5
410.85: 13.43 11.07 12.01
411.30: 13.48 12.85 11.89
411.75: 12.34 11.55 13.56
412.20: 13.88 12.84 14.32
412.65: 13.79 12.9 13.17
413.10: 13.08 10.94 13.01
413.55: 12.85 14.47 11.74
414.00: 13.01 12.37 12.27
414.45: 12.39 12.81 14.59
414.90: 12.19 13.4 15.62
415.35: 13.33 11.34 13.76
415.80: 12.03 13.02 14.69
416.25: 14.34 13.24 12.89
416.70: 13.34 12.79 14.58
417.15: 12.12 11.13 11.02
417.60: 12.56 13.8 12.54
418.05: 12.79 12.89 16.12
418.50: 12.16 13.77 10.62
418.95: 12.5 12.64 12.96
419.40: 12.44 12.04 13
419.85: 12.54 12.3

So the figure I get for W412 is 0.206 nm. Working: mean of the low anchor 12.8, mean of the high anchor 13.1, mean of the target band 12.4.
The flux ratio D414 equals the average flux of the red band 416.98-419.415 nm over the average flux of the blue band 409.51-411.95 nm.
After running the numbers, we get 1.08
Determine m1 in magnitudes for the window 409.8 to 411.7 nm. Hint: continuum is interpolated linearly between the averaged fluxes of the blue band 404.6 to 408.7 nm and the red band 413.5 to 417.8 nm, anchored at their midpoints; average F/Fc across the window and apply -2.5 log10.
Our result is 0.12 mag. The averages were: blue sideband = 12.9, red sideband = 13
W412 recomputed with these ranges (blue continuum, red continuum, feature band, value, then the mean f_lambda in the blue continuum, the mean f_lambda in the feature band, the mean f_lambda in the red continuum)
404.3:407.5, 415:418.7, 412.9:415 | 0.04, 12.7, 12.8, 13.2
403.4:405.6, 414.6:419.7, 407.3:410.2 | 0.10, 13.1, 12.6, 13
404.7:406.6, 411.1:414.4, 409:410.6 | 0.16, 13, 11.6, 12.8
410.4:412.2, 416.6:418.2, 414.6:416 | -0.07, 12.4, 13.2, 12.7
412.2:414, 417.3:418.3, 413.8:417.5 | -0.06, 13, 13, 12.6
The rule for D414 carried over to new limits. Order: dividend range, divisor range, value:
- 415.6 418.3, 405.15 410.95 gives 1.03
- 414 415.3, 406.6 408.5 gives 1.02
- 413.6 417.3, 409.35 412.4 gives 1.09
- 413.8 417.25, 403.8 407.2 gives 1.03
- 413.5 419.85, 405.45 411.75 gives 1.04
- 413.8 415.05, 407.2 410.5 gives 1.03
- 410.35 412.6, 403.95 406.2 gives 0.98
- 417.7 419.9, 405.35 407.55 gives 1.00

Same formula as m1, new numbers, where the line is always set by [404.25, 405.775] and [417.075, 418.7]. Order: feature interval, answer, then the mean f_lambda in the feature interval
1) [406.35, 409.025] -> -0.01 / 12.8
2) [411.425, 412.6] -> -0.02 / 12.9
